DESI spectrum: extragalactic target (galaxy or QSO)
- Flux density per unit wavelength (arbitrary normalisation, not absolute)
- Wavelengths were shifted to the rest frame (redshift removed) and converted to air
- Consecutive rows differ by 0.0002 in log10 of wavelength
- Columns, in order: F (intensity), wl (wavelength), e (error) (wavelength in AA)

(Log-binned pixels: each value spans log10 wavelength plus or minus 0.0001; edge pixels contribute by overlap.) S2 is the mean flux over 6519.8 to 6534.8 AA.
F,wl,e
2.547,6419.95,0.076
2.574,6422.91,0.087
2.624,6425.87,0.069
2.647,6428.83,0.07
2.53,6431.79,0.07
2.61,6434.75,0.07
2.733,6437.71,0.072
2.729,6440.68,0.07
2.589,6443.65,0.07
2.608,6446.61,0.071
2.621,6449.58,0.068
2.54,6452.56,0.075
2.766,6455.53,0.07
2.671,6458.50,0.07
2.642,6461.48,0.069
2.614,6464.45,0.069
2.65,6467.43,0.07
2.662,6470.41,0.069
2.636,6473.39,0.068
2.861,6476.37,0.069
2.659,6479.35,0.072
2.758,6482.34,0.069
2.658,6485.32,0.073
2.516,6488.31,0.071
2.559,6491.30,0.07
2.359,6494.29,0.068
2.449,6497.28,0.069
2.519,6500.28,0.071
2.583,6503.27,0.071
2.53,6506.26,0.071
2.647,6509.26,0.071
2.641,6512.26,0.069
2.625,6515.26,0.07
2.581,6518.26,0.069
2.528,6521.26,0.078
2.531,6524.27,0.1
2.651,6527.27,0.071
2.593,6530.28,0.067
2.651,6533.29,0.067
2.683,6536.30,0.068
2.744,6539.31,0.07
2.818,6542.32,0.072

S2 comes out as 2.59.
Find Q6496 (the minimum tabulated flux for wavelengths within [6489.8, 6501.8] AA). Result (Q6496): 2.359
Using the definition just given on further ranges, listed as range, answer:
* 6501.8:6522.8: 2.528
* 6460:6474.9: 2.614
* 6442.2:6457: 2.54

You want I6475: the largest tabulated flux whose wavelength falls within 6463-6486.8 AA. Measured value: 2.861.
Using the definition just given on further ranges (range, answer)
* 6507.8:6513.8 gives 2.647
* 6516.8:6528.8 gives 2.651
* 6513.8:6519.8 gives 2.625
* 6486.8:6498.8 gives 2.559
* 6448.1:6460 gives 2.766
